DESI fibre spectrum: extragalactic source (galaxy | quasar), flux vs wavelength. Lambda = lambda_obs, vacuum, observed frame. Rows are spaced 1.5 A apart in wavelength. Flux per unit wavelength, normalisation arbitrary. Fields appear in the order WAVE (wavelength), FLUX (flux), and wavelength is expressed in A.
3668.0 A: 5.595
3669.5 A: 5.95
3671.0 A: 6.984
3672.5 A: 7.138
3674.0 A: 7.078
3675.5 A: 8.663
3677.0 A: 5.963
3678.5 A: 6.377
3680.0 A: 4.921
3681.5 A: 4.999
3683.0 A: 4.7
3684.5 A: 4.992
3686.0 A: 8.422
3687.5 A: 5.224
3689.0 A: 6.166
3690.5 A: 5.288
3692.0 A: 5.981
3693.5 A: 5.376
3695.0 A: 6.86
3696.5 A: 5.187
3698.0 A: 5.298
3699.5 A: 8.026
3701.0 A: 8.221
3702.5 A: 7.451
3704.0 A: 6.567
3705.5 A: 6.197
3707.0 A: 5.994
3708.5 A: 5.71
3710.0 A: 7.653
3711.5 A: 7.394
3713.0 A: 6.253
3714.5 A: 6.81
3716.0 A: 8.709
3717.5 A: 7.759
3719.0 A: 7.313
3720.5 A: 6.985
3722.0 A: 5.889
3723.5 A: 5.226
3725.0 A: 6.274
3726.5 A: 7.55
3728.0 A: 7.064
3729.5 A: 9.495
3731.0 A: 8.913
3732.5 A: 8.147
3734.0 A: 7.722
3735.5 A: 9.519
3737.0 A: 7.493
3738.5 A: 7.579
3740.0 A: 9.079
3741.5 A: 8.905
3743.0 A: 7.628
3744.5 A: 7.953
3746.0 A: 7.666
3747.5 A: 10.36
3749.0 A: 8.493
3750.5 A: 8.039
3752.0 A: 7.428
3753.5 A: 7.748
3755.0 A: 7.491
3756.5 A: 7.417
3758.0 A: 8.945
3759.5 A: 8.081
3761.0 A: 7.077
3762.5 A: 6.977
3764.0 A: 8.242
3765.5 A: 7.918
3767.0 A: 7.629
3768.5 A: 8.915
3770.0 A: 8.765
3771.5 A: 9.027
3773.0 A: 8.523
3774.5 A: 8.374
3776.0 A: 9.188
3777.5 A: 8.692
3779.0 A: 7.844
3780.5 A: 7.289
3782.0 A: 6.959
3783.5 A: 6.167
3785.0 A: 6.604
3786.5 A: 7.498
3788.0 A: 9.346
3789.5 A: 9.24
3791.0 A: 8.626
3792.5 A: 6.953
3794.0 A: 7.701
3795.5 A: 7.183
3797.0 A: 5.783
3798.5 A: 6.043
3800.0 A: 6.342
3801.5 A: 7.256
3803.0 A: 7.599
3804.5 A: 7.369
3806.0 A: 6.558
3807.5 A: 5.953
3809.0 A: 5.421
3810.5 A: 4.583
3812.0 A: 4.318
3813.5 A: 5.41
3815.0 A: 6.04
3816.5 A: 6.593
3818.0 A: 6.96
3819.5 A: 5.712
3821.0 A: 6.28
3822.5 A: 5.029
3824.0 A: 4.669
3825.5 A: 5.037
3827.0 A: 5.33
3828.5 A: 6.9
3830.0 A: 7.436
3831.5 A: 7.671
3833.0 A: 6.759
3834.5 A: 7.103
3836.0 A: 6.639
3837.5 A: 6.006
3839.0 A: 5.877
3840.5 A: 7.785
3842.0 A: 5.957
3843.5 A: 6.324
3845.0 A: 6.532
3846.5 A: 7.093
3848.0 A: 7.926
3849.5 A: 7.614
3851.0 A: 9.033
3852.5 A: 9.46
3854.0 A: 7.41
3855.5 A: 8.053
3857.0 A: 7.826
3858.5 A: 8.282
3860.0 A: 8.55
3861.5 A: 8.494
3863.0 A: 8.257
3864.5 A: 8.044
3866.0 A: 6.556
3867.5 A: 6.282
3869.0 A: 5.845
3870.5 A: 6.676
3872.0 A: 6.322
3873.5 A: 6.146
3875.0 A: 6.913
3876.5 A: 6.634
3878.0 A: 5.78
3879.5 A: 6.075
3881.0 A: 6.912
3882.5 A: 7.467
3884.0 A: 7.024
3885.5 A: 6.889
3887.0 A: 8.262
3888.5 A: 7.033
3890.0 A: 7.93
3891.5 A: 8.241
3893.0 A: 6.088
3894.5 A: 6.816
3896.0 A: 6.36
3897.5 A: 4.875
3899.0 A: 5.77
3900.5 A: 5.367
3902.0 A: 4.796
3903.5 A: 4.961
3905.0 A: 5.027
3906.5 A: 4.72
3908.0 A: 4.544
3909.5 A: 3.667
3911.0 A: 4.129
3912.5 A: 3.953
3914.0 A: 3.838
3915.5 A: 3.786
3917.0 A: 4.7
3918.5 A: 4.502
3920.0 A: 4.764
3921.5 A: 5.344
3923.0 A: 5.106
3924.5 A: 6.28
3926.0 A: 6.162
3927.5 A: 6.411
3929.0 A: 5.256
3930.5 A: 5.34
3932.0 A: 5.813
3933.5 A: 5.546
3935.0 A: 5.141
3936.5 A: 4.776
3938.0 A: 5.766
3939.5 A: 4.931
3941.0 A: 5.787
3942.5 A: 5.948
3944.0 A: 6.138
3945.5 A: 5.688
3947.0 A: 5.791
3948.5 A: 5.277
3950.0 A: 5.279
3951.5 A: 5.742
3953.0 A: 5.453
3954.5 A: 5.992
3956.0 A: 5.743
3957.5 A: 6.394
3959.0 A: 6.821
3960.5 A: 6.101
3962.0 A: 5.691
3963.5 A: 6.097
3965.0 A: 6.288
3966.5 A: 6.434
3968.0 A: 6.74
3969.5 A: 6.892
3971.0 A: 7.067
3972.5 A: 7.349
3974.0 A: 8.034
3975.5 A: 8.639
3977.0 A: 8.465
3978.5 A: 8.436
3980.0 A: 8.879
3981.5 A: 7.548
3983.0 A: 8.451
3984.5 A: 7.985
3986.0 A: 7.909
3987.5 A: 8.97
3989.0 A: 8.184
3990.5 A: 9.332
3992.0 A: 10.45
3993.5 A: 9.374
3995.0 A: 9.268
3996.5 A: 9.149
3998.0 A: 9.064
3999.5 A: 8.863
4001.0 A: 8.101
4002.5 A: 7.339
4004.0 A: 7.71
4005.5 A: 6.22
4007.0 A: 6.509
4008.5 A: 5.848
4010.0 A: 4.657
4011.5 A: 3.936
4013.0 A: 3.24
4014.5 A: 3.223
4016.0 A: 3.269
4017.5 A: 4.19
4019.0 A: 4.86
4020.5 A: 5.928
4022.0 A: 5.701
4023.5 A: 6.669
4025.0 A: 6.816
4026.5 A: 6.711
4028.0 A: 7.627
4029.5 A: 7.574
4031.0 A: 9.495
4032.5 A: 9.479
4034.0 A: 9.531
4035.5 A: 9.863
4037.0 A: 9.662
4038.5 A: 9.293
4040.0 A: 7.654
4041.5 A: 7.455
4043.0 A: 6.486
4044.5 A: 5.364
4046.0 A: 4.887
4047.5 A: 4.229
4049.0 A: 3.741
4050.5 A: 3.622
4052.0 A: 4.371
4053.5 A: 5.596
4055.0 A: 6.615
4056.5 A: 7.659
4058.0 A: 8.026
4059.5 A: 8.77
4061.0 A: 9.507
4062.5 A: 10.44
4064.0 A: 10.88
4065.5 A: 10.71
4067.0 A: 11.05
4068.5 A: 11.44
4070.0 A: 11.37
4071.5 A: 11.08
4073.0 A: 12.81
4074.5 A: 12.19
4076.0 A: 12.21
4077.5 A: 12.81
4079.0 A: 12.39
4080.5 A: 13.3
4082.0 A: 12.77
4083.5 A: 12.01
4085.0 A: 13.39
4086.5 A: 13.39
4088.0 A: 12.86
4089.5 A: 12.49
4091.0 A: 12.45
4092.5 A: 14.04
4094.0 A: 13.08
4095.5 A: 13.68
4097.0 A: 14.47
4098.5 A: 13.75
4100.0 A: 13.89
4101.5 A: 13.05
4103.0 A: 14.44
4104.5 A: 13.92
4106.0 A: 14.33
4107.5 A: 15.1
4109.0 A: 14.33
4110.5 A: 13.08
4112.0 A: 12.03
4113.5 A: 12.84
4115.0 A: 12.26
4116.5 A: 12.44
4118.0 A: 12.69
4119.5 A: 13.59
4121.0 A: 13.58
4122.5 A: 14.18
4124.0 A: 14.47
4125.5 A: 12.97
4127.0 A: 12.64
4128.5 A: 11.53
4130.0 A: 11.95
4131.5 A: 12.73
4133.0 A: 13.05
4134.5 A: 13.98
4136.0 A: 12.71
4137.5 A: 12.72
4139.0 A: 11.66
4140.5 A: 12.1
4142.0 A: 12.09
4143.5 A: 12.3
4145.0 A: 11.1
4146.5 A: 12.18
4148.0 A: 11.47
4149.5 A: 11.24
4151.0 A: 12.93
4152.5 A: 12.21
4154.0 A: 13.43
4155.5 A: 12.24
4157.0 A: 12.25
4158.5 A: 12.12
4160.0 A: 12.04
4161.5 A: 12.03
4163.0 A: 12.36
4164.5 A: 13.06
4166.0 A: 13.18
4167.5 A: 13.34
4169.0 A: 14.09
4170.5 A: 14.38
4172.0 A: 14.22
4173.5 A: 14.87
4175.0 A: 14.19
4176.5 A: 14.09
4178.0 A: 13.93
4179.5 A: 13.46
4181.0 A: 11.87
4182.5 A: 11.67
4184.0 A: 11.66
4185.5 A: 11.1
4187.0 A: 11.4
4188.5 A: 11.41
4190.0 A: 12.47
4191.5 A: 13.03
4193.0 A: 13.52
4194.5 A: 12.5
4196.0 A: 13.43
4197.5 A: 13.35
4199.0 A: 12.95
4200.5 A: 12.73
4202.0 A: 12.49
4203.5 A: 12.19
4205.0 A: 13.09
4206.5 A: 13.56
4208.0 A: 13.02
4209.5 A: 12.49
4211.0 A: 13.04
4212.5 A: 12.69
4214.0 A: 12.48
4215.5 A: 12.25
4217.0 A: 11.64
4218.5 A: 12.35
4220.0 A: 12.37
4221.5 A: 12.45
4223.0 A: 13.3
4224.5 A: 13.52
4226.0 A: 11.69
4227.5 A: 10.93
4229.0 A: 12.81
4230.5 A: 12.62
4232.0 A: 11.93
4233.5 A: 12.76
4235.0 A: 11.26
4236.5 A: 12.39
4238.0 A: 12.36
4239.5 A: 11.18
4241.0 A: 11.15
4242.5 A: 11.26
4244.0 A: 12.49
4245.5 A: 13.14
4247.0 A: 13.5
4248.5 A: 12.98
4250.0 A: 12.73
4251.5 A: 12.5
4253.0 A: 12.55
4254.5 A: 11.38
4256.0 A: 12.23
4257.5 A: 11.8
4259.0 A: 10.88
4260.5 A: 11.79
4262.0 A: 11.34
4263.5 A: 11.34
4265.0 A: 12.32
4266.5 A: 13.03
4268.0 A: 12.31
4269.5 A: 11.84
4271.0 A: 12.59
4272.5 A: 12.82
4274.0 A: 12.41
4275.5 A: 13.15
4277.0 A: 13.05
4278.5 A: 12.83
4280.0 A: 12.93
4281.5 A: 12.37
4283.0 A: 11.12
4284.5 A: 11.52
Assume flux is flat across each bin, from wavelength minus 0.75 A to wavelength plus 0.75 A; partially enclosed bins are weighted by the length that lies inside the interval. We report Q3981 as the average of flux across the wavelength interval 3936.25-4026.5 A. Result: 6.7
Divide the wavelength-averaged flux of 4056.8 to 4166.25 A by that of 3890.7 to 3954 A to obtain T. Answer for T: 2.3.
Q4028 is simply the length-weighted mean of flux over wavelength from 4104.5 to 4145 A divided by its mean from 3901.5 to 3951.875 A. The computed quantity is 2.5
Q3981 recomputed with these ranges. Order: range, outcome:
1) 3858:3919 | 6.16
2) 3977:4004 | 8.63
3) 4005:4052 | 6.22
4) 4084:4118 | 13.4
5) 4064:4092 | 12.2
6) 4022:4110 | 10.3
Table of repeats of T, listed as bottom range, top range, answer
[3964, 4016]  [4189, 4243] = 1.68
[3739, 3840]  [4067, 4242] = 1.76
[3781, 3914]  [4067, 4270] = 1.92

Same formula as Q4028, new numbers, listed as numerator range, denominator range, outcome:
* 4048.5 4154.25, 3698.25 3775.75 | 1.54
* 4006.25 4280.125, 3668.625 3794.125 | 1.54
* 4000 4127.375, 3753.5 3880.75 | 1.38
